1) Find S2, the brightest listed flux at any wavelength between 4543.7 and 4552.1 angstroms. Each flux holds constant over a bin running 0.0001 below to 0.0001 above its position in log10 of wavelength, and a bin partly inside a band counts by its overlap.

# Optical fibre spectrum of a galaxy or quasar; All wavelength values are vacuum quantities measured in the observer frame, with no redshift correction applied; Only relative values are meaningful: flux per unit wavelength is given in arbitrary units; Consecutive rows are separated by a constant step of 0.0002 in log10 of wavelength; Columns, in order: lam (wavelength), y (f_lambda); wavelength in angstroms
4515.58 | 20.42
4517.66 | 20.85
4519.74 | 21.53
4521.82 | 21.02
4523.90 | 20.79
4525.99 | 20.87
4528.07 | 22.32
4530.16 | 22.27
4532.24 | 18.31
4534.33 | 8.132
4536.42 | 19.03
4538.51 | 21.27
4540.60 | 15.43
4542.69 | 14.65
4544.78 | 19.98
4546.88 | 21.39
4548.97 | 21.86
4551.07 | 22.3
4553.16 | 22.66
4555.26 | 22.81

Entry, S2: 22.3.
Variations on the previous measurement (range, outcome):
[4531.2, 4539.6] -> 21.27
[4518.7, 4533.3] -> 22.32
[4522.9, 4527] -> 20.87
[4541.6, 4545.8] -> 19.98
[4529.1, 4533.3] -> 22.27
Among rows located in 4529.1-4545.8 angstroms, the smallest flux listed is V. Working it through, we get 8.132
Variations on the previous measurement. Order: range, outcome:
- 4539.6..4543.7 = 14.65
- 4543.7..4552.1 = 19.98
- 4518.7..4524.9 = 20.79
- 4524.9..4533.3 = 18.31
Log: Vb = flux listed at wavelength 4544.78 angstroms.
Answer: 19.98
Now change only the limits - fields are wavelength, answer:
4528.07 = 22.32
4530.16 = 22.27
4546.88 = 21.39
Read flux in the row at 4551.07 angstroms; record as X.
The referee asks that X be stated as 22.3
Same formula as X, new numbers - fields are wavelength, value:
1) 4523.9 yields 20.79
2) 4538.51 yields 21.27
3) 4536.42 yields 19.03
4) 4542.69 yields 14.65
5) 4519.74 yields 21.53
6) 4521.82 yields 21.02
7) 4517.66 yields 20.85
